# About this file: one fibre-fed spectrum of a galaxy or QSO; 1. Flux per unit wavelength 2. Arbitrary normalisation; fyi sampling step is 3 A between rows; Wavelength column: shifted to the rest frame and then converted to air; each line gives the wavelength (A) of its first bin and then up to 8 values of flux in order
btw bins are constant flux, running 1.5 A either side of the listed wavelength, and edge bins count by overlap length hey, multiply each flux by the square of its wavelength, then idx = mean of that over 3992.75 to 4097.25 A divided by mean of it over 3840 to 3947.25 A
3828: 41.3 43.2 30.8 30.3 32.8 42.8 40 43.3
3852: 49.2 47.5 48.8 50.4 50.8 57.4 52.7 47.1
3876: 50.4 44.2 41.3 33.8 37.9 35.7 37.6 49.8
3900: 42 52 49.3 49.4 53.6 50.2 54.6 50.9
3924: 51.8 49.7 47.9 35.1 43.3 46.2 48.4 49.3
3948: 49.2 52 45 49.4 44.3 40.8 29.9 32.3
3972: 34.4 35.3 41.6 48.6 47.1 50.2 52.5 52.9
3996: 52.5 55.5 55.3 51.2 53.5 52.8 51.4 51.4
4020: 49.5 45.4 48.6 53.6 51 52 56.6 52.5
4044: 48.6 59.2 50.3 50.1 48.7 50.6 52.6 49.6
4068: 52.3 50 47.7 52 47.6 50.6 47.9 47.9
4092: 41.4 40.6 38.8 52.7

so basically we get 1.2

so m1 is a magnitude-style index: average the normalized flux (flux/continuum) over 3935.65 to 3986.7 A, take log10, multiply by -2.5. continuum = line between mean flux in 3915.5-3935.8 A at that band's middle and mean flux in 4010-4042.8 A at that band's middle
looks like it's 0.13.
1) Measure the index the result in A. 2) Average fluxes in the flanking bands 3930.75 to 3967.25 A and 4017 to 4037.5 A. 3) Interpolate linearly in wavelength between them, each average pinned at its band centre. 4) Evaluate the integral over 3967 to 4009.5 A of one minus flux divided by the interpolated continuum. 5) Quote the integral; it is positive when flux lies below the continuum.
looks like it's 0.44 A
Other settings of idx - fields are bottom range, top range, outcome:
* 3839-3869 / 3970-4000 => 1.07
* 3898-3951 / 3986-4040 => 1.12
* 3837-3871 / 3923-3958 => 1.07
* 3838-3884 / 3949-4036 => 1.10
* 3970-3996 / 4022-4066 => 1.16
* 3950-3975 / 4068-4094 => 1.27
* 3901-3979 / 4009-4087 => 1.18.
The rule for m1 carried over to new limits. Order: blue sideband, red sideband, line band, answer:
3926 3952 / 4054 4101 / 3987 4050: -0.104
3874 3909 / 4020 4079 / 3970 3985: 0.165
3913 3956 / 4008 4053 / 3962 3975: 0.399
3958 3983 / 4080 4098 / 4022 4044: -0.212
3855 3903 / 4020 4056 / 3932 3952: 0.036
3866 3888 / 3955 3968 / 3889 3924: -0.088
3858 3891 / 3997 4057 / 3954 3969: 0.213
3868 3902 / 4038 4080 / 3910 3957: -0.071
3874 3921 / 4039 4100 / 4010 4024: -0.048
